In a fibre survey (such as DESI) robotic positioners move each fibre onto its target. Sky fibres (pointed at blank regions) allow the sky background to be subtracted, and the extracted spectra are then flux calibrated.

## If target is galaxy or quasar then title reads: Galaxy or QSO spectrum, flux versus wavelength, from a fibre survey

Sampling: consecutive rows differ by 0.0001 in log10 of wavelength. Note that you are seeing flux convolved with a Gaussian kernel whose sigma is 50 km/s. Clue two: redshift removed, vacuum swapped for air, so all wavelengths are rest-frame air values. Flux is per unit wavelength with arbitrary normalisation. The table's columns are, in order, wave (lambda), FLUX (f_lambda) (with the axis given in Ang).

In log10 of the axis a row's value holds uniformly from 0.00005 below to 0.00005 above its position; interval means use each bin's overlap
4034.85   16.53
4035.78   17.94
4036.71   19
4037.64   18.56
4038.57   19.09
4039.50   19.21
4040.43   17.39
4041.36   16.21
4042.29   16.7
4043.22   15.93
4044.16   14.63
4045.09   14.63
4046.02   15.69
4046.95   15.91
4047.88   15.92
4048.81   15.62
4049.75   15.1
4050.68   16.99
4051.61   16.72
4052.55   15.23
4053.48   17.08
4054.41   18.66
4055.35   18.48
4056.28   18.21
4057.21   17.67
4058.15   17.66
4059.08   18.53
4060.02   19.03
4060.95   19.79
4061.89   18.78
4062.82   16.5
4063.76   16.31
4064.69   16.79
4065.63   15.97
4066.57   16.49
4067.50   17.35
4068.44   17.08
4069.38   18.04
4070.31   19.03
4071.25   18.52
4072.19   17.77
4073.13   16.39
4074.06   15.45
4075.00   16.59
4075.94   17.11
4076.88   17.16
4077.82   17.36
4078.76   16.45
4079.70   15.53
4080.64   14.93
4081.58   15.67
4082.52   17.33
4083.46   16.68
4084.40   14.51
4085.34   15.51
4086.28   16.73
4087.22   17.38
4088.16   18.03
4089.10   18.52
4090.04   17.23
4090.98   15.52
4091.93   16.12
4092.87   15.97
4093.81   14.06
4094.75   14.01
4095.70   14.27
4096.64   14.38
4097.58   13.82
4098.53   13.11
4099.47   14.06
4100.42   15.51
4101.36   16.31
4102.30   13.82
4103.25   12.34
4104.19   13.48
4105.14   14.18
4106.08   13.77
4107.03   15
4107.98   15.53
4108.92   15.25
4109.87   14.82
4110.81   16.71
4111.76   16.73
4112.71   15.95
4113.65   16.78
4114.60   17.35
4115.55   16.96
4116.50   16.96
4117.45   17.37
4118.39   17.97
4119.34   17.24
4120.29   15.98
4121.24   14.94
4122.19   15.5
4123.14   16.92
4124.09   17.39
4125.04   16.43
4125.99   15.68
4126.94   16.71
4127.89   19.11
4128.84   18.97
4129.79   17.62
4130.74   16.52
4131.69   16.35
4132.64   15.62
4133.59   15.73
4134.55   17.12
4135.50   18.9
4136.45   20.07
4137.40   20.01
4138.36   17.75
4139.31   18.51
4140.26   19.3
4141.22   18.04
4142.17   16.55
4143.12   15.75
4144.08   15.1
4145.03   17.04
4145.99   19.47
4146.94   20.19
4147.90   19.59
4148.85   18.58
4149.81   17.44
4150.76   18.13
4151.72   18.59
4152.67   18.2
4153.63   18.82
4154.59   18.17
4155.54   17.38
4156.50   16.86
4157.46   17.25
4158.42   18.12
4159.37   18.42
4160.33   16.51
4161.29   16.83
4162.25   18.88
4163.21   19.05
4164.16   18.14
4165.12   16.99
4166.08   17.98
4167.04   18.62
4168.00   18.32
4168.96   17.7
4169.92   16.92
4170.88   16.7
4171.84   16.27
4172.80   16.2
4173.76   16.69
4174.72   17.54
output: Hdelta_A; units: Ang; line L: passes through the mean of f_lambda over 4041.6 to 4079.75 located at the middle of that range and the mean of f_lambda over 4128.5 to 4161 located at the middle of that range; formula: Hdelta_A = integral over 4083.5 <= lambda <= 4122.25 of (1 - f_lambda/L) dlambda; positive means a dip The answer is 3.97 Ang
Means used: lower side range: 17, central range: 15.6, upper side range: 17.8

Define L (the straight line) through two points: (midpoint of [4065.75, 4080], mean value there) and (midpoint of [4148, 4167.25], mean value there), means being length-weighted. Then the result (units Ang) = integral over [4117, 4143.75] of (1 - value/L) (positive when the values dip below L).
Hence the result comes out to 0.6 Ang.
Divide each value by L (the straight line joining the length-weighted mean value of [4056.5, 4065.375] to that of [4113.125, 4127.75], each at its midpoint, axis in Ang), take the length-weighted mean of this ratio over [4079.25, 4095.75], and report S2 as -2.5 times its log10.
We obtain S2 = 0.09 mag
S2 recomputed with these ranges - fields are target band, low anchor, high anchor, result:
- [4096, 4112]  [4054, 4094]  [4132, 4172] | 0.19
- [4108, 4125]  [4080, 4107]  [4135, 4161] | 0.00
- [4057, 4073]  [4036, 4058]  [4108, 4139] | -0.05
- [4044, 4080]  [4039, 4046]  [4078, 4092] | -0.04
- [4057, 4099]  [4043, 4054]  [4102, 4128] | -0.05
